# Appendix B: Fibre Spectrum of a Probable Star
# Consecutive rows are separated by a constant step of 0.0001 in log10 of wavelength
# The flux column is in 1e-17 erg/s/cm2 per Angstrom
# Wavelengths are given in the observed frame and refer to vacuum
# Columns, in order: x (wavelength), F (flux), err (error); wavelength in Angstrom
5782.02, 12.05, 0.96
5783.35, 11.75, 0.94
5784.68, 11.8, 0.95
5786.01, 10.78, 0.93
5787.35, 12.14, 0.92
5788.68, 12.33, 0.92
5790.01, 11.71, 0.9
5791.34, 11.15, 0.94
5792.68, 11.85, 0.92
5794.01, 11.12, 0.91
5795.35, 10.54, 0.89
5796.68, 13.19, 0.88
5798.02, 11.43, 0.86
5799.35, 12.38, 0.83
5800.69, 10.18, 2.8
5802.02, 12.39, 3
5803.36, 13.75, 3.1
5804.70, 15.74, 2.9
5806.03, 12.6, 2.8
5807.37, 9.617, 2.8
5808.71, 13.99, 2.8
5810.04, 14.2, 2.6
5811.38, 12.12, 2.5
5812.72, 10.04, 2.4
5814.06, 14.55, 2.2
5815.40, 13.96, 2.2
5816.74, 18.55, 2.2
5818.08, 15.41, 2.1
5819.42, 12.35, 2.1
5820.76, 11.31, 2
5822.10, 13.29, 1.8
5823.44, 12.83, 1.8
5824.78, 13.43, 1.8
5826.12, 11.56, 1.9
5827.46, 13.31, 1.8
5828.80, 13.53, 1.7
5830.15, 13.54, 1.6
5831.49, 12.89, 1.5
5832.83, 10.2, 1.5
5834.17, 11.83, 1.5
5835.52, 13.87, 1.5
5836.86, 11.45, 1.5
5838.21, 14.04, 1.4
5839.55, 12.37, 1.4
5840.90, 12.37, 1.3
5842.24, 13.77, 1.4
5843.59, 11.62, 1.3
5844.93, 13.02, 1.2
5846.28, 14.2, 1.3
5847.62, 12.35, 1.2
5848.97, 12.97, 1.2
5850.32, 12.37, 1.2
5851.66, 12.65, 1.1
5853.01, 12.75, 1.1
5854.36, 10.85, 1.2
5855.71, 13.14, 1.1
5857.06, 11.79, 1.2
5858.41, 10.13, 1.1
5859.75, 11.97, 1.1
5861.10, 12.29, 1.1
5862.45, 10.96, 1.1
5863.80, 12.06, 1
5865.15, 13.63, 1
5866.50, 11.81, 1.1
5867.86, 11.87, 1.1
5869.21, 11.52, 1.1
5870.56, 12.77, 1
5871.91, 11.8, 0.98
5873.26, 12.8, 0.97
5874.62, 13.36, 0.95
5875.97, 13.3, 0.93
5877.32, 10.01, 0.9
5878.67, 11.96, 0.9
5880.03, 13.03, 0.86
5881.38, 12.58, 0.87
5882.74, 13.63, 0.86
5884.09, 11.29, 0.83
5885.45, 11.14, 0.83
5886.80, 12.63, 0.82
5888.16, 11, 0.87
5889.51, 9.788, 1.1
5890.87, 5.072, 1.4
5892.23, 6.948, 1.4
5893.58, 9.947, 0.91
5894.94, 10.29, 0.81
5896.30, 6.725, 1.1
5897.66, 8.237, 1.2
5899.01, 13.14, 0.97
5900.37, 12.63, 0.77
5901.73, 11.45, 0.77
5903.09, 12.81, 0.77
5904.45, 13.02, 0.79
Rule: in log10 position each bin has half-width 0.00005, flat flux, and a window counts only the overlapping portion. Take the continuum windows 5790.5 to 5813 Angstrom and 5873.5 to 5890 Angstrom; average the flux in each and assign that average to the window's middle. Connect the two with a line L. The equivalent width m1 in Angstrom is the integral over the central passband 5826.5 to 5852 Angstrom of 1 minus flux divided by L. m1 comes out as -1.36 Angstrom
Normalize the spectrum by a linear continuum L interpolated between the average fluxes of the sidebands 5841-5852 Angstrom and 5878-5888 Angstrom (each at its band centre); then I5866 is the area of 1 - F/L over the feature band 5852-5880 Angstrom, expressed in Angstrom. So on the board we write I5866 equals 1.0 Angstrom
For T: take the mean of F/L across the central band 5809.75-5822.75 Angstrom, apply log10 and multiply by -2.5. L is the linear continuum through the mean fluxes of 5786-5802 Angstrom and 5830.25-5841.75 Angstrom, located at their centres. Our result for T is -0.13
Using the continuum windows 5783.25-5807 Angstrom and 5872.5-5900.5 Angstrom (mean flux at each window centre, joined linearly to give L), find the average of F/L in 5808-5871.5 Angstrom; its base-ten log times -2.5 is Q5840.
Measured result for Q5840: -0.11 mag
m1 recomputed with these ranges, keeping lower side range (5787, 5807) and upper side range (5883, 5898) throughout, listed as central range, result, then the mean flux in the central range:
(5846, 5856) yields -1.8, 12.6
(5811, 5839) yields -4.2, 13.1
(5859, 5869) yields -1.7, 12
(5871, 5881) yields -2.4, 12.3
